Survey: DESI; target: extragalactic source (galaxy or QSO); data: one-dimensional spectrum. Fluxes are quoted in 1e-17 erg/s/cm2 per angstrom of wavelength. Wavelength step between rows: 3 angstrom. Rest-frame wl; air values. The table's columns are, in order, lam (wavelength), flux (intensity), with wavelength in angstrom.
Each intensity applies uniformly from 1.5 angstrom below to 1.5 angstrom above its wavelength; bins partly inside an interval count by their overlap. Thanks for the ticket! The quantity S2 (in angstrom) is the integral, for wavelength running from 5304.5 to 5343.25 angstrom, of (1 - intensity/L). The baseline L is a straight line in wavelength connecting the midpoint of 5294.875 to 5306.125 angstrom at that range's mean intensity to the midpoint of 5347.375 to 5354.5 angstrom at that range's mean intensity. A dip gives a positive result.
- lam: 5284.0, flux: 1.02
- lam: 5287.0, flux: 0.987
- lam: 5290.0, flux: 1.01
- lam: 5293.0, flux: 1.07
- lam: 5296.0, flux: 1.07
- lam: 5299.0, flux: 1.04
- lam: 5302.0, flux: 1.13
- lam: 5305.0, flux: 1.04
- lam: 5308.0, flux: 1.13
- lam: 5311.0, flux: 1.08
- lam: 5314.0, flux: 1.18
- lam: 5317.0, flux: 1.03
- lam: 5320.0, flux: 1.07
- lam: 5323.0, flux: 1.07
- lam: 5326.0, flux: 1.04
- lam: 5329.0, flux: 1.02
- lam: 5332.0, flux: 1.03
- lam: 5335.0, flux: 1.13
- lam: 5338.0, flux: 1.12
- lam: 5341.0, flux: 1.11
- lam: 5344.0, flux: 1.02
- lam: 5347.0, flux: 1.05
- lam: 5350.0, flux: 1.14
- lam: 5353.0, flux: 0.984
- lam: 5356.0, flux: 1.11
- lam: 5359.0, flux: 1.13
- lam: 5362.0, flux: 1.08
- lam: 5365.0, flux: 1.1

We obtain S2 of -0.5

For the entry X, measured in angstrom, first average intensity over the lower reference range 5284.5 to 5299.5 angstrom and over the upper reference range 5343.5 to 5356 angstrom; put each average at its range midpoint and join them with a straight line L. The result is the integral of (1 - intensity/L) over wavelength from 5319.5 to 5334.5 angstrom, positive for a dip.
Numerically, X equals 0.0 angstrom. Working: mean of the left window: 1.03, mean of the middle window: 1.05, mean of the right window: 1.06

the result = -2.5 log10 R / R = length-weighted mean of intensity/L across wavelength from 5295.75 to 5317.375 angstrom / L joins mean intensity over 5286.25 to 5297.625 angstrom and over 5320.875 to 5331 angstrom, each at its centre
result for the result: -0.05 mag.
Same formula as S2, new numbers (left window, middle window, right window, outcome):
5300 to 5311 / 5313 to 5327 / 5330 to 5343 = 0.2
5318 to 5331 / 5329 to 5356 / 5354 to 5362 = 0.2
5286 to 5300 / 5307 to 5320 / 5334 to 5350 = -0.5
